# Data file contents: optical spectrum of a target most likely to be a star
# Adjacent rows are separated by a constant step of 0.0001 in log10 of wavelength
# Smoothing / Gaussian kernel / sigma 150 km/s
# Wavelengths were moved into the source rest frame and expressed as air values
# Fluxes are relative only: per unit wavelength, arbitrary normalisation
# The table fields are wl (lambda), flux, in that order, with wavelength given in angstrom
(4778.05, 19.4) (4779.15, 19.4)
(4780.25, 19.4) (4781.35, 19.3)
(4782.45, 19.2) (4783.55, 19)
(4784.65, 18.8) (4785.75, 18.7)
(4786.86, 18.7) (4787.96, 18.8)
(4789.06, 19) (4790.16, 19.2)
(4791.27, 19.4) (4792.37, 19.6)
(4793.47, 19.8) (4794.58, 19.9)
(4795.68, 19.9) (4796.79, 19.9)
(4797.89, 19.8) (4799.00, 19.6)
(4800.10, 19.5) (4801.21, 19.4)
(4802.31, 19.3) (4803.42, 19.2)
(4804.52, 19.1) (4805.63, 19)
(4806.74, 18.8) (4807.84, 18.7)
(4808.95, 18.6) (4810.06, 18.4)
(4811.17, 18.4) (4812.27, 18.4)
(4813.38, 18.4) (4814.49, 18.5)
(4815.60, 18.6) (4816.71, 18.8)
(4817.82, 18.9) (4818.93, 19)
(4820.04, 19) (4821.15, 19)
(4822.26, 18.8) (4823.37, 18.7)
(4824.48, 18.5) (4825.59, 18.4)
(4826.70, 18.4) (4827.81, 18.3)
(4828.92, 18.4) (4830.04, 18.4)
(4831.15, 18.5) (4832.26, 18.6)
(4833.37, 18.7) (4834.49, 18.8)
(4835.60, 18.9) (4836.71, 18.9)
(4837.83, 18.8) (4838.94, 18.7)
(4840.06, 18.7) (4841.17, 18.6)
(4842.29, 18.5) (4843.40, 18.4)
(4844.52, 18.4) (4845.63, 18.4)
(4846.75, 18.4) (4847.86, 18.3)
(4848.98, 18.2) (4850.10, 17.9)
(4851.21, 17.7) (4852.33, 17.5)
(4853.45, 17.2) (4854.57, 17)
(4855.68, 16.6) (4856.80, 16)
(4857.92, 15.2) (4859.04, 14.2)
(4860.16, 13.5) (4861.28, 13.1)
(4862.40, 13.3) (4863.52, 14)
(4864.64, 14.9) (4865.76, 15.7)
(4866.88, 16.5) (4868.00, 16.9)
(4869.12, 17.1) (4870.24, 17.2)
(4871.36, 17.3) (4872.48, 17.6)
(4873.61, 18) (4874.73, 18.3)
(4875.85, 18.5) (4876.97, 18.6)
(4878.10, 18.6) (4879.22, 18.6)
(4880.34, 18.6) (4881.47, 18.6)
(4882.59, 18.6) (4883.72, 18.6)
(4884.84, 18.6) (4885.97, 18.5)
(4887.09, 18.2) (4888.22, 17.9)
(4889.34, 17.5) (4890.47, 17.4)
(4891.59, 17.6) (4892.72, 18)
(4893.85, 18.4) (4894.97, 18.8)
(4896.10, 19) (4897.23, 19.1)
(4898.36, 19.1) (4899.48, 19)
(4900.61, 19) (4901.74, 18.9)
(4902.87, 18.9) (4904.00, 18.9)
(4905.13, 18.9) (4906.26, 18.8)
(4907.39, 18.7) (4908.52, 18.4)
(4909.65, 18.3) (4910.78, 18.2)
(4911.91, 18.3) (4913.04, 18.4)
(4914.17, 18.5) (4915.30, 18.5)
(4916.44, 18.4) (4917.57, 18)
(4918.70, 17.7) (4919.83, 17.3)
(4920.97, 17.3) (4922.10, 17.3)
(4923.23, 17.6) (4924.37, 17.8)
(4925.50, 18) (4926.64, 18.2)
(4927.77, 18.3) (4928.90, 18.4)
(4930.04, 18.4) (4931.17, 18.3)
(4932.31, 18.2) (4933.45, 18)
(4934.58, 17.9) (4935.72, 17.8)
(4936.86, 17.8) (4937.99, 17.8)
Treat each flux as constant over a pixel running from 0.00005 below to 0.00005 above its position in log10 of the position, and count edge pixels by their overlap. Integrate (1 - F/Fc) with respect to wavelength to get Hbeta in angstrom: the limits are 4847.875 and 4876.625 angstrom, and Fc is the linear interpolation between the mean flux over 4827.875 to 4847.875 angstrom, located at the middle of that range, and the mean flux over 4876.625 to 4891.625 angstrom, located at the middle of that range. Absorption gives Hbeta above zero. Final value 3.12 angstrom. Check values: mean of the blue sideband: 18.6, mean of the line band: 16.4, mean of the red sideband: 18.3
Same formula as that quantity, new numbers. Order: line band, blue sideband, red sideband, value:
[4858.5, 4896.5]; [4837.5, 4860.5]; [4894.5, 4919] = 1.7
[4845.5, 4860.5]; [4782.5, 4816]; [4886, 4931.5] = 1.5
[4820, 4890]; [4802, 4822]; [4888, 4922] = 3.5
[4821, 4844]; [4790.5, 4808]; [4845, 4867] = -1.4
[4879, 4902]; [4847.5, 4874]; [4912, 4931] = -1.8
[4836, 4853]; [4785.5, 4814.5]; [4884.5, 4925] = 0.4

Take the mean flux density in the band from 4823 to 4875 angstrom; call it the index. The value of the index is 17.4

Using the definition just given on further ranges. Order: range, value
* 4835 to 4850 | 18.5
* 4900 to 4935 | 18.3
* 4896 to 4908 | 18.9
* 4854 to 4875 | 15.9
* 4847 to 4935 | 17.7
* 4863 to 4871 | 16.1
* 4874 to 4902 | 18.5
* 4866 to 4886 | 18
